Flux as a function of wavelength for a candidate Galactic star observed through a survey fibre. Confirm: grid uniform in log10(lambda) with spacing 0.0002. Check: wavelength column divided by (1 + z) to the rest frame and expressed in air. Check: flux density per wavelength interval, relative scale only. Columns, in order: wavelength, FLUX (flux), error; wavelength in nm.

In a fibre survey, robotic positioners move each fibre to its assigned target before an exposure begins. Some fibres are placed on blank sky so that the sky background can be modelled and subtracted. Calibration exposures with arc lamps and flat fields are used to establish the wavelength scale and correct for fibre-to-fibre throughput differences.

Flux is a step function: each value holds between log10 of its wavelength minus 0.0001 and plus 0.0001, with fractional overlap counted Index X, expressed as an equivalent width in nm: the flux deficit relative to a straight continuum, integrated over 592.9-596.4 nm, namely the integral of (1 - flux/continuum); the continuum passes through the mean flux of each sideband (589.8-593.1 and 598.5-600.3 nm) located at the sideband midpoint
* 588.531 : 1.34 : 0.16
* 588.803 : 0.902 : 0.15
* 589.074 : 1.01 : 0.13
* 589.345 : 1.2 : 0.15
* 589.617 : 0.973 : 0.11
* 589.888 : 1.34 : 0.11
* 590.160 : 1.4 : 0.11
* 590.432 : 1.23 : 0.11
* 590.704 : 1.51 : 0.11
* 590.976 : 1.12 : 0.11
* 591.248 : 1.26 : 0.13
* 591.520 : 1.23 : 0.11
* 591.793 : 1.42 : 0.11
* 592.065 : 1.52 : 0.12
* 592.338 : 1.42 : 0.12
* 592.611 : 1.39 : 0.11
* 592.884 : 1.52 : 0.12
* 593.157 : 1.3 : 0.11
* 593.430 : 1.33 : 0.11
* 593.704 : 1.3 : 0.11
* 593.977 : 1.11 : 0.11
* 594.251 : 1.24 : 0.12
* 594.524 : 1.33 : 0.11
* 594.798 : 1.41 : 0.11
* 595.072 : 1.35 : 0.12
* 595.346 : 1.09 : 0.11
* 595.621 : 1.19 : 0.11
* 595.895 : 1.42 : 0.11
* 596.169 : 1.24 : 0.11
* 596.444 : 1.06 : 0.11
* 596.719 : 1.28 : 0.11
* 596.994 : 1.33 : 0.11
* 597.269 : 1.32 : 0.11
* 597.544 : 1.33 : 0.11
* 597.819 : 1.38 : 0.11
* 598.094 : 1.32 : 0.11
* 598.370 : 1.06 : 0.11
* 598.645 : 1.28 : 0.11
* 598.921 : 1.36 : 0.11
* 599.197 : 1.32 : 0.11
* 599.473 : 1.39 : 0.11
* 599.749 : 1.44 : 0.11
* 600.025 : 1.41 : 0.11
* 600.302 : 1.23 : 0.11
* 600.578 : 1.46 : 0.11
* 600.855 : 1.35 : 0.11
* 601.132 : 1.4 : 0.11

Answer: 0.21 nm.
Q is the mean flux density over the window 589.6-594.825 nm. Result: 1.32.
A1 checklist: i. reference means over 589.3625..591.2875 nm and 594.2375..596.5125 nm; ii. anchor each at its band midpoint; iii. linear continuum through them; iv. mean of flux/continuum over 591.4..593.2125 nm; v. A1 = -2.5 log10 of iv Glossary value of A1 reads -0.12 mag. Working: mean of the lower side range 1.26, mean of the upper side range 1.27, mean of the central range 1.41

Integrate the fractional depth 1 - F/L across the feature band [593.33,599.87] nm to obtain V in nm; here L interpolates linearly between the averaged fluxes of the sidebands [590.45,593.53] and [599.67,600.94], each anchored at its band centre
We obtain 0.40 nm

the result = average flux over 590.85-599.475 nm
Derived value 1.3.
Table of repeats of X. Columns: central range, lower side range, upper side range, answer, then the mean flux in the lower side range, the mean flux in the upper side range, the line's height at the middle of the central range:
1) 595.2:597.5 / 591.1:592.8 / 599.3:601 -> 0.22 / 1.38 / 1.38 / 1.38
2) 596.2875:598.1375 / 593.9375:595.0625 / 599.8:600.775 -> 0.06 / 1.3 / 1.37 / 1.33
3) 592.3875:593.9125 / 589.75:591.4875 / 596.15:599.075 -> -0.08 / 1.31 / 1.27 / 1.29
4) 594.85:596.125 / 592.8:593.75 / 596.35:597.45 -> 0.03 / 1.36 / 1.26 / 1.3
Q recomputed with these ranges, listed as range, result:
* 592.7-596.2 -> 1.3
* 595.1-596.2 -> 1.25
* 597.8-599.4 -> 1.28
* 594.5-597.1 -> 1.27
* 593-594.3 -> 1.26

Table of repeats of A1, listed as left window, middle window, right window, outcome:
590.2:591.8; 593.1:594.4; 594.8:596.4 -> 0.02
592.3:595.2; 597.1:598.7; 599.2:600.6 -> 0.06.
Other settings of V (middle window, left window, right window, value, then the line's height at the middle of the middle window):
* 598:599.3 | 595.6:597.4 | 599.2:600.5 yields 0.07 nm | 1.33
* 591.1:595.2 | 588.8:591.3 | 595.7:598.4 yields -0.33 nm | 1.24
